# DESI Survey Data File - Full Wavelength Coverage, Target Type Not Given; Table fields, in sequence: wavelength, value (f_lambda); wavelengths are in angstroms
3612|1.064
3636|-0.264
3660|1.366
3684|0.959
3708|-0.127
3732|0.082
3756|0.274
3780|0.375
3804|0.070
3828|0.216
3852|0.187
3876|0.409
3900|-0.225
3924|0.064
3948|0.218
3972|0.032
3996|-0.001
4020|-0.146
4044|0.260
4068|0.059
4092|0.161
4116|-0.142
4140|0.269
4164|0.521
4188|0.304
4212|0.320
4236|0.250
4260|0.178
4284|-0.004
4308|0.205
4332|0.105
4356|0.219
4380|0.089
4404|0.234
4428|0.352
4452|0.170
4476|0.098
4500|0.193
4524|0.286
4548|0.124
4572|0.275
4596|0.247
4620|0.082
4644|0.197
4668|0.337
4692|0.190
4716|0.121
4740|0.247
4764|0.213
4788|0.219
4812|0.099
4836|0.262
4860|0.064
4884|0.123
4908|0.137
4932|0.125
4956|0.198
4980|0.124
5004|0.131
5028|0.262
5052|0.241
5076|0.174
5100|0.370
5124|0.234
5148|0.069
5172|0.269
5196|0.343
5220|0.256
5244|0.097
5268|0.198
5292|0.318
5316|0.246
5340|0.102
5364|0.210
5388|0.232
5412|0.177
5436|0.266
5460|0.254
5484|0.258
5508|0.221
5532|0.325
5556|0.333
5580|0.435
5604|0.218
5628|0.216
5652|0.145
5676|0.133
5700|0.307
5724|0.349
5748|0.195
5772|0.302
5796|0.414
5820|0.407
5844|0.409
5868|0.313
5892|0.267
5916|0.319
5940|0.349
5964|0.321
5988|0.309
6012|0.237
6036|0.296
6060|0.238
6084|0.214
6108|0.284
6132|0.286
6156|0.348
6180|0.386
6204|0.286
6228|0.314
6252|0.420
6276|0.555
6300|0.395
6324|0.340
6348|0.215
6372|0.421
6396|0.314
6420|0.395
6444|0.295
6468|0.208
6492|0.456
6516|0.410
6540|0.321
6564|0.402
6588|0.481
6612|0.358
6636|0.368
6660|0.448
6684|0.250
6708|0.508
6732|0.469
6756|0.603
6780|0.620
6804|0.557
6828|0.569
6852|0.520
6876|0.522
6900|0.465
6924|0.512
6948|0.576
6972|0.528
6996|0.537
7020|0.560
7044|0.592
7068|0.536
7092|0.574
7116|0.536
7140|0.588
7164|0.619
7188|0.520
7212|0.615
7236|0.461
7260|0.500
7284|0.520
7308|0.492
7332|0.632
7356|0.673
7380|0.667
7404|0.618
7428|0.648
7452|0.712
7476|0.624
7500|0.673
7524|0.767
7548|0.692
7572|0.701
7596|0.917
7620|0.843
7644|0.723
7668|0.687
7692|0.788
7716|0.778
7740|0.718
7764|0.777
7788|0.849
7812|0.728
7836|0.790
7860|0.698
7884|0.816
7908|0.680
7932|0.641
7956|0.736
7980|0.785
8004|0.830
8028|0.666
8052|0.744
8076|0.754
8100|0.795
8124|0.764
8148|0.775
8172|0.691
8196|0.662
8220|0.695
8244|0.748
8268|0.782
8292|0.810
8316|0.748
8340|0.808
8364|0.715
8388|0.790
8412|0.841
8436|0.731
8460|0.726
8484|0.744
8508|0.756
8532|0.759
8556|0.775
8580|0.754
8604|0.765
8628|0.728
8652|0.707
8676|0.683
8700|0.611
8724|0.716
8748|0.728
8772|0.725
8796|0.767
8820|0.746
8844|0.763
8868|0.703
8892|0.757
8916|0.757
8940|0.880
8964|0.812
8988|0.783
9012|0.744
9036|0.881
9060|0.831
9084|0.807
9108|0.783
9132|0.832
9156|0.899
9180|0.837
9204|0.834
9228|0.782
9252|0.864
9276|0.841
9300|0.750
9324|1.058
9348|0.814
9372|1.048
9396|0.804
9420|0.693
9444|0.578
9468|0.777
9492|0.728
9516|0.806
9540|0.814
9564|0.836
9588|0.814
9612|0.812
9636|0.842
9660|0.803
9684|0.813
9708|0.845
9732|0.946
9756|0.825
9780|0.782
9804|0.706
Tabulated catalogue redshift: 0.683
